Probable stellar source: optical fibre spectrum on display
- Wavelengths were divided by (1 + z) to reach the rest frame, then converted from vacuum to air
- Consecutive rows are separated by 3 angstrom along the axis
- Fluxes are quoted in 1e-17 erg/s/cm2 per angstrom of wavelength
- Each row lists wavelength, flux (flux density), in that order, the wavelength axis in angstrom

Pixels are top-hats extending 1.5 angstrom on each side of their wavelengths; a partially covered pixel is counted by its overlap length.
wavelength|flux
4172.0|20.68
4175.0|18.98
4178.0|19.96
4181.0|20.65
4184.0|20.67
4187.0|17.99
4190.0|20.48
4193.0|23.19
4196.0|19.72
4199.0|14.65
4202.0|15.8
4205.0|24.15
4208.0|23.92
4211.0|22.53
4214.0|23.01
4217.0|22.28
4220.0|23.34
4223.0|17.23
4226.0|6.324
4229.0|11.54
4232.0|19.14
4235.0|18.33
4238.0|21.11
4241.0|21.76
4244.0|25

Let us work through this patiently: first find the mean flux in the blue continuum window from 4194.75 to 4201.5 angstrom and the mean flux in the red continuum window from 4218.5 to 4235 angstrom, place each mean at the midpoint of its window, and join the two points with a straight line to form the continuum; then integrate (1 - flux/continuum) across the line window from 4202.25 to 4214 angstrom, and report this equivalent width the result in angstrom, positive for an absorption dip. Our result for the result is -4.4 angstrom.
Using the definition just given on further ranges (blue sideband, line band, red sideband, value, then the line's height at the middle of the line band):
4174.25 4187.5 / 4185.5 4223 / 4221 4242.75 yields -5.0 angstrom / 18.4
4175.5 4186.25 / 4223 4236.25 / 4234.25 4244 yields 4.4 angstrom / 21.1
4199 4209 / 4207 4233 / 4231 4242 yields 1.8 angstrom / 20.1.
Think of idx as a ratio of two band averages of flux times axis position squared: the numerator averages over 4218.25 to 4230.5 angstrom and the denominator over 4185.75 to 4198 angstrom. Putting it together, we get 0.7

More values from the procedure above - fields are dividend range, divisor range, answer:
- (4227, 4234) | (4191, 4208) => 0.76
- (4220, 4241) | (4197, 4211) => 0.84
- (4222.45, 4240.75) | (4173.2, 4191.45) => 0.83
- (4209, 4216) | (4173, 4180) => 1.18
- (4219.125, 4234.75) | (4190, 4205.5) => 0.81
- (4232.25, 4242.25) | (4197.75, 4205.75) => 1.16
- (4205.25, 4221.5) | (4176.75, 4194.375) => 1.14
